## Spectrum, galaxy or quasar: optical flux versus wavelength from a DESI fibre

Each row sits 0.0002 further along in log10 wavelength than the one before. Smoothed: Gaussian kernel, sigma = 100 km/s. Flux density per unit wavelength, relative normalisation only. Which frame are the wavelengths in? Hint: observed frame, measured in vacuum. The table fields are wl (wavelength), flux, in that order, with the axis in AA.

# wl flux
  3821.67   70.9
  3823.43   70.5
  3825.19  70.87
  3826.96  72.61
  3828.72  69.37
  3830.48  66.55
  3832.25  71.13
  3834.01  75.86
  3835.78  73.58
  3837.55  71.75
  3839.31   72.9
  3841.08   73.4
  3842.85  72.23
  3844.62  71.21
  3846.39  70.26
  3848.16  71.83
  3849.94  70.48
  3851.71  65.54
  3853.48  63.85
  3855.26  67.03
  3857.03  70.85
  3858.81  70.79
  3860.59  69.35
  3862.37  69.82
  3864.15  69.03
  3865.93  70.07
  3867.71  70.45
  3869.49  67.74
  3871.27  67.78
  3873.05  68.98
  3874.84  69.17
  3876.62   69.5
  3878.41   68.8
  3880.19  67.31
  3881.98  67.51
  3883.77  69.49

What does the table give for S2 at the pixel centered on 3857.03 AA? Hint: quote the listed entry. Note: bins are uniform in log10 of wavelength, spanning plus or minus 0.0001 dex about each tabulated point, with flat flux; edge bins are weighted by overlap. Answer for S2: 70.85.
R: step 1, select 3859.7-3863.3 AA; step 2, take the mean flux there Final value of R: 69.5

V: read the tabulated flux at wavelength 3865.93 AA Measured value 70.07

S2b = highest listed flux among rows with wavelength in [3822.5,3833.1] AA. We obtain 72.61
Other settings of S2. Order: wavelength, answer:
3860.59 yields 69.35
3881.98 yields 67.51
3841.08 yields 73.4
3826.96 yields 72.61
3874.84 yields 69.17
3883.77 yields 69.49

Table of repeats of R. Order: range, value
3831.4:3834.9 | 73.5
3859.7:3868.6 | 69.7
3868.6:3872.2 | 67.9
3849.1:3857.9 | 67.6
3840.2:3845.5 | 72.3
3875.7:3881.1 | 68.6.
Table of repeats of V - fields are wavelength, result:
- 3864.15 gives 69.03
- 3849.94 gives 70.48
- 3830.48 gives 66.55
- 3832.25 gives 71.13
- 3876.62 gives 69.5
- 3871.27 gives 67.78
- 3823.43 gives 70.5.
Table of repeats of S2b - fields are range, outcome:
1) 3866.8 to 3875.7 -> 70.45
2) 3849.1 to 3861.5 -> 70.85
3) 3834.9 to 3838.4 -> 73.58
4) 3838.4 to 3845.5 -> 73.4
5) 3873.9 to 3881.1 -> 69.5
